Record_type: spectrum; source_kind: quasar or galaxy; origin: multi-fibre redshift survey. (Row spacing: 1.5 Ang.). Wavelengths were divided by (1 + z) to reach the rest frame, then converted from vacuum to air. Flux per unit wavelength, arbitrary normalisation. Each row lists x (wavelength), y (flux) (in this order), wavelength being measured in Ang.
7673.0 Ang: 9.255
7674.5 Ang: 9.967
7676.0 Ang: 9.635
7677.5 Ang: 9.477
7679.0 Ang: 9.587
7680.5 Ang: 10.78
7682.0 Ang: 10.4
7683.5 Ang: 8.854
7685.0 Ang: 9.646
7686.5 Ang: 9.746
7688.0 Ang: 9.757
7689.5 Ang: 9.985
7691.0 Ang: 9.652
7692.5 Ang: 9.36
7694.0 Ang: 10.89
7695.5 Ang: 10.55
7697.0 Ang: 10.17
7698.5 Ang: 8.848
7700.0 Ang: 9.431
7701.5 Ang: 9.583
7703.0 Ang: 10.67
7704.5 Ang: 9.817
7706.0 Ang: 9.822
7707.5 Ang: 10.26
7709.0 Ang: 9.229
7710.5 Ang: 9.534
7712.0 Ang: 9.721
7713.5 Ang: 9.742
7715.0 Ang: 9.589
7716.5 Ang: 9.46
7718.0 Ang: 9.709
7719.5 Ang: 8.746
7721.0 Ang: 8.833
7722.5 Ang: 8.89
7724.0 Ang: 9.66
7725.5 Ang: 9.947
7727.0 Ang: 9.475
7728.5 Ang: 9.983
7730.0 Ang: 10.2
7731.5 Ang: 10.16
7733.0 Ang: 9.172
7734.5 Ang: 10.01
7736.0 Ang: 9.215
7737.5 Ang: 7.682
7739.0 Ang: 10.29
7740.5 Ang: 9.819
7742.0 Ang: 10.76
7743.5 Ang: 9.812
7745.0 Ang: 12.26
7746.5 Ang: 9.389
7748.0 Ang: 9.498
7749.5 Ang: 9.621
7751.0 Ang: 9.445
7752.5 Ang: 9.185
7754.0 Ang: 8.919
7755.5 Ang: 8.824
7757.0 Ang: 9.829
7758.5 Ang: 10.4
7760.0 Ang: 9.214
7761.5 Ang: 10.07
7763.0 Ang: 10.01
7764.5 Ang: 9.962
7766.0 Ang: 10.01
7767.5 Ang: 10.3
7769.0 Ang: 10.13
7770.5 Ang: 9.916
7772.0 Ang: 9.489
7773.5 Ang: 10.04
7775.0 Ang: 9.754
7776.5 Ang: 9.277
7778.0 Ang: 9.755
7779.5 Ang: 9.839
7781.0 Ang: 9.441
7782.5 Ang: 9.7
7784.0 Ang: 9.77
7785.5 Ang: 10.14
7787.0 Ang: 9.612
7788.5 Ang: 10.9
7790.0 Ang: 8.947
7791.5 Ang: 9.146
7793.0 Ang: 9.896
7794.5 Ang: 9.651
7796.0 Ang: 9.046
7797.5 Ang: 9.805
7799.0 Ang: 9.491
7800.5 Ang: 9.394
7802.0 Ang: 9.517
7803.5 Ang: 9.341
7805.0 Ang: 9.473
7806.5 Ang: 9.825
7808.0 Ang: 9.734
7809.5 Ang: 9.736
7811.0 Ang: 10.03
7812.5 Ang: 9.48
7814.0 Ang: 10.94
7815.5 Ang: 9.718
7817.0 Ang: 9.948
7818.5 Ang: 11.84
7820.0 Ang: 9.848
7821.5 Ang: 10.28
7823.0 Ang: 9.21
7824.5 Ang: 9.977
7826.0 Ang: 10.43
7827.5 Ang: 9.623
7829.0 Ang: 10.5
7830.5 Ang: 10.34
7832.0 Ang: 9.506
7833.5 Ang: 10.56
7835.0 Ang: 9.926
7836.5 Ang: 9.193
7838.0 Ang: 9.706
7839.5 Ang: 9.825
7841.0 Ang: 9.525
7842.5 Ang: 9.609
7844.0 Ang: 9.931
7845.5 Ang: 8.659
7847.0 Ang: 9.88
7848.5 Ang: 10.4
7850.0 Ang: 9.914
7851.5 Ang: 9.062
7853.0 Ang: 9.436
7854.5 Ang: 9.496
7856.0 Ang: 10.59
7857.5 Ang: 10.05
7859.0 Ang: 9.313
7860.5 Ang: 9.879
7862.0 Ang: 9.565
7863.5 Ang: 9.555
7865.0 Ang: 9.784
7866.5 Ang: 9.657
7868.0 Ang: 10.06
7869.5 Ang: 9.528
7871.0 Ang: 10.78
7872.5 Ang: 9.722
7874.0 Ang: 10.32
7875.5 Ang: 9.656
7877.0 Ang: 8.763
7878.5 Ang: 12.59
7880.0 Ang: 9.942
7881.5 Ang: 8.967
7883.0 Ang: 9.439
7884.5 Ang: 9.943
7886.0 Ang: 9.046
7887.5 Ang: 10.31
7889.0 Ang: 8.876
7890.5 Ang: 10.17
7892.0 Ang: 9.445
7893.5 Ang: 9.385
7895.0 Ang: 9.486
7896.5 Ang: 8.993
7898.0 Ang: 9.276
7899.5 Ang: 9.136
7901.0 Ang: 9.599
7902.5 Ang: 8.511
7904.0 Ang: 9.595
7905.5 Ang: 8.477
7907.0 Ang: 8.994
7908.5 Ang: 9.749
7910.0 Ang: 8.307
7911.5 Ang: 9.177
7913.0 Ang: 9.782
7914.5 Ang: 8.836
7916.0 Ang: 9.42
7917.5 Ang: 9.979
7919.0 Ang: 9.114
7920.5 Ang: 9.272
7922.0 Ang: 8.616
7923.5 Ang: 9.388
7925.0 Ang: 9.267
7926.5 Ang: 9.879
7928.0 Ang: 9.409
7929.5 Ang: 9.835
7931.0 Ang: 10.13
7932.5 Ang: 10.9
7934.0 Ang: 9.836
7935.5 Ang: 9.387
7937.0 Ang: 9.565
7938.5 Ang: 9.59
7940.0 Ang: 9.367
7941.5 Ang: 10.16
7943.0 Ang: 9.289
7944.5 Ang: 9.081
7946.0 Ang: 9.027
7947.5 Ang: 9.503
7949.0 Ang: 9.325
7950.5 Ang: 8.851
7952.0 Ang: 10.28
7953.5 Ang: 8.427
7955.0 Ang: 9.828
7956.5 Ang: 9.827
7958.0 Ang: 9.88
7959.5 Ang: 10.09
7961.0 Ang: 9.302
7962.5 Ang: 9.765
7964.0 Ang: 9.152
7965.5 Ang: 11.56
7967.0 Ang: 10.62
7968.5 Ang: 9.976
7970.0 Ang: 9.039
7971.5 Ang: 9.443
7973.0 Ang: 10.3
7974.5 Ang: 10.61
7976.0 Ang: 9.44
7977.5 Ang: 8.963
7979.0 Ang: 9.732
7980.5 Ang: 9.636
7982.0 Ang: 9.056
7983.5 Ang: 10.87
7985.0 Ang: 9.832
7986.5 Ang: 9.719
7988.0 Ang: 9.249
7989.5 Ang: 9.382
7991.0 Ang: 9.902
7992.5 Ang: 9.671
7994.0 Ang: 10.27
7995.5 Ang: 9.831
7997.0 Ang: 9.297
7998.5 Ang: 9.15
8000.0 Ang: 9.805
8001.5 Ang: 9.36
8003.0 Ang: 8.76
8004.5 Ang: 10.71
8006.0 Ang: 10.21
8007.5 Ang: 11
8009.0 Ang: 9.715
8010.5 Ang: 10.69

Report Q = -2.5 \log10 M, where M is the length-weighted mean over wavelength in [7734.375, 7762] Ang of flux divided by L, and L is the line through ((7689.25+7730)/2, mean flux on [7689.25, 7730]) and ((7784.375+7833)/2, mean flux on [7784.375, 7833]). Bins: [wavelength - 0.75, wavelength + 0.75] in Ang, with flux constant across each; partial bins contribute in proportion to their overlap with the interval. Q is 0.008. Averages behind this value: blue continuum 9.69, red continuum 9.86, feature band 9.69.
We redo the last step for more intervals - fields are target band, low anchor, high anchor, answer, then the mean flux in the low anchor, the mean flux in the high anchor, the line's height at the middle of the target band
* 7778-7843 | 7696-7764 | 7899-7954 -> -0.03 mag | 9.67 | 9.39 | 9.55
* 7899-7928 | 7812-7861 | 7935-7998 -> 0.06 mag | 9.9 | 9.67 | 9.76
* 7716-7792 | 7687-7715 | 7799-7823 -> 0.02 mag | 9.83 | 9.9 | 9.86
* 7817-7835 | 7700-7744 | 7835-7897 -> -0.05 mag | 9.64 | 9.72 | 9.7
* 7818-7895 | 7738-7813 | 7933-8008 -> -0.01 mag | 9.75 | 9.7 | 9.73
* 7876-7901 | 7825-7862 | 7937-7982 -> 0.01 mag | 9.8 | 9.65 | 9.74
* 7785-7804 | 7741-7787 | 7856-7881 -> 0.03 mag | 9.82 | 9.96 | 9.86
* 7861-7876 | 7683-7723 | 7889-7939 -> -0.05 mag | 9.66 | 9.4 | 9.46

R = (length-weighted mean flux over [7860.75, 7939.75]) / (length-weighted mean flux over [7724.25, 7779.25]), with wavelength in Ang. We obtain 1.0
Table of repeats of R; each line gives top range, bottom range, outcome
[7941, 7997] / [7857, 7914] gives 1.01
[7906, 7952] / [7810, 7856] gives 0.95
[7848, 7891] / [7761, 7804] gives 1.01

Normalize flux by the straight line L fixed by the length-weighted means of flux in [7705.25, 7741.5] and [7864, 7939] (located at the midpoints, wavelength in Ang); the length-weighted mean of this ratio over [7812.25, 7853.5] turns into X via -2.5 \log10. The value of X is -0.04 mag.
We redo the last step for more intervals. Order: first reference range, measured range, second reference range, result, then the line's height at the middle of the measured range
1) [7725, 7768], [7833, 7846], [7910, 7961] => 0.00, 9.64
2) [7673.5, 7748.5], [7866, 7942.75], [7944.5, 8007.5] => 0.02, 9.72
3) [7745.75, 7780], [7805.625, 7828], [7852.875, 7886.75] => -0.03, 9.76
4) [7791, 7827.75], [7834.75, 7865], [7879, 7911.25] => -0.01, 9.59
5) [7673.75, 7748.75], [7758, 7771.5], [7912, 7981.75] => -0.03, 9.72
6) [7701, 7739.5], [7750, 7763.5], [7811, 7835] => 0.03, 9.78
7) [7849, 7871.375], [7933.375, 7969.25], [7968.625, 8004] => 0.00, 9.67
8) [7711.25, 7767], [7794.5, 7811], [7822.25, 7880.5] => 0.02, 9.77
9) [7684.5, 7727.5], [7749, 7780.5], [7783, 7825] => 0.01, 9.76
